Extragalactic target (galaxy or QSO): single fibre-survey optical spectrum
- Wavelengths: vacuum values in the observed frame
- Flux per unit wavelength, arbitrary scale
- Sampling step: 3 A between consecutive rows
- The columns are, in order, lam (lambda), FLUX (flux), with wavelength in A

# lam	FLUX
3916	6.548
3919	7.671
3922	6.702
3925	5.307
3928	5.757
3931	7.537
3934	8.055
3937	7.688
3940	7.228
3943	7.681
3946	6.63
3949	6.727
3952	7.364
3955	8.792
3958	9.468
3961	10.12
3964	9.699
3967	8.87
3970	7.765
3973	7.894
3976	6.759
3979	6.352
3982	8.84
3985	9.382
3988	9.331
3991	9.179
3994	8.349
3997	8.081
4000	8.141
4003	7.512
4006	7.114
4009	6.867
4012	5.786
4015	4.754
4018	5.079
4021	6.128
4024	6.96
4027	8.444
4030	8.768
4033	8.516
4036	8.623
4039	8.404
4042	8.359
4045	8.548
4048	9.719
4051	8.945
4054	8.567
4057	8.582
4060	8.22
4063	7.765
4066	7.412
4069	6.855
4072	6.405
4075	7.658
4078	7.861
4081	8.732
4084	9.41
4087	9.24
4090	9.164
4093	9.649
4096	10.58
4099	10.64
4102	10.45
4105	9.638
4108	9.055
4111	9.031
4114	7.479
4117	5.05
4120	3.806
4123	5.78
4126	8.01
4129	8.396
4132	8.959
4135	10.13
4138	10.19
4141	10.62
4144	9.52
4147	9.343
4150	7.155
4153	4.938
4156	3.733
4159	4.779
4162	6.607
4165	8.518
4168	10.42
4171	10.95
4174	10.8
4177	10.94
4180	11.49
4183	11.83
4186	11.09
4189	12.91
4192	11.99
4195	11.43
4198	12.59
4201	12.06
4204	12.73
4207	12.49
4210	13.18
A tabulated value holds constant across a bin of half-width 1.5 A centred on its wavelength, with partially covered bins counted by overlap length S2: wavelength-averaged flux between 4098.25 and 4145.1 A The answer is 8.51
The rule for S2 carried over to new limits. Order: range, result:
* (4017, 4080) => 7.93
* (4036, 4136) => 8.37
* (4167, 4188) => 11.1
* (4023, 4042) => 8.33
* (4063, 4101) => 8.62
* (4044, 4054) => 9.02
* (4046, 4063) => 8.71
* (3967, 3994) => 8.23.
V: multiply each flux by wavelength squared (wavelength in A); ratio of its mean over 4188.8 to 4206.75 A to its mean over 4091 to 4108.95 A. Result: 1.28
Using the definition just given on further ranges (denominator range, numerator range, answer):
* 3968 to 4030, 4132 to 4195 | 1.37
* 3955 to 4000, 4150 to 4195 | 1.20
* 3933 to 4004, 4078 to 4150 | 1.15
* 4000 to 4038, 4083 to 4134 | 1.25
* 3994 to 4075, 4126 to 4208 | 1.37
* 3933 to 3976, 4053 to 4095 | 1.09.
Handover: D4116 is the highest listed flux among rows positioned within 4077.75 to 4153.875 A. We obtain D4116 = 10.64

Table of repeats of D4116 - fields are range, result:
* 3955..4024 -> 10.12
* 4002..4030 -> 8.768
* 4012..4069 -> 9.719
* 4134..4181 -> 11.49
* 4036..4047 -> 8.623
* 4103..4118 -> 9.638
